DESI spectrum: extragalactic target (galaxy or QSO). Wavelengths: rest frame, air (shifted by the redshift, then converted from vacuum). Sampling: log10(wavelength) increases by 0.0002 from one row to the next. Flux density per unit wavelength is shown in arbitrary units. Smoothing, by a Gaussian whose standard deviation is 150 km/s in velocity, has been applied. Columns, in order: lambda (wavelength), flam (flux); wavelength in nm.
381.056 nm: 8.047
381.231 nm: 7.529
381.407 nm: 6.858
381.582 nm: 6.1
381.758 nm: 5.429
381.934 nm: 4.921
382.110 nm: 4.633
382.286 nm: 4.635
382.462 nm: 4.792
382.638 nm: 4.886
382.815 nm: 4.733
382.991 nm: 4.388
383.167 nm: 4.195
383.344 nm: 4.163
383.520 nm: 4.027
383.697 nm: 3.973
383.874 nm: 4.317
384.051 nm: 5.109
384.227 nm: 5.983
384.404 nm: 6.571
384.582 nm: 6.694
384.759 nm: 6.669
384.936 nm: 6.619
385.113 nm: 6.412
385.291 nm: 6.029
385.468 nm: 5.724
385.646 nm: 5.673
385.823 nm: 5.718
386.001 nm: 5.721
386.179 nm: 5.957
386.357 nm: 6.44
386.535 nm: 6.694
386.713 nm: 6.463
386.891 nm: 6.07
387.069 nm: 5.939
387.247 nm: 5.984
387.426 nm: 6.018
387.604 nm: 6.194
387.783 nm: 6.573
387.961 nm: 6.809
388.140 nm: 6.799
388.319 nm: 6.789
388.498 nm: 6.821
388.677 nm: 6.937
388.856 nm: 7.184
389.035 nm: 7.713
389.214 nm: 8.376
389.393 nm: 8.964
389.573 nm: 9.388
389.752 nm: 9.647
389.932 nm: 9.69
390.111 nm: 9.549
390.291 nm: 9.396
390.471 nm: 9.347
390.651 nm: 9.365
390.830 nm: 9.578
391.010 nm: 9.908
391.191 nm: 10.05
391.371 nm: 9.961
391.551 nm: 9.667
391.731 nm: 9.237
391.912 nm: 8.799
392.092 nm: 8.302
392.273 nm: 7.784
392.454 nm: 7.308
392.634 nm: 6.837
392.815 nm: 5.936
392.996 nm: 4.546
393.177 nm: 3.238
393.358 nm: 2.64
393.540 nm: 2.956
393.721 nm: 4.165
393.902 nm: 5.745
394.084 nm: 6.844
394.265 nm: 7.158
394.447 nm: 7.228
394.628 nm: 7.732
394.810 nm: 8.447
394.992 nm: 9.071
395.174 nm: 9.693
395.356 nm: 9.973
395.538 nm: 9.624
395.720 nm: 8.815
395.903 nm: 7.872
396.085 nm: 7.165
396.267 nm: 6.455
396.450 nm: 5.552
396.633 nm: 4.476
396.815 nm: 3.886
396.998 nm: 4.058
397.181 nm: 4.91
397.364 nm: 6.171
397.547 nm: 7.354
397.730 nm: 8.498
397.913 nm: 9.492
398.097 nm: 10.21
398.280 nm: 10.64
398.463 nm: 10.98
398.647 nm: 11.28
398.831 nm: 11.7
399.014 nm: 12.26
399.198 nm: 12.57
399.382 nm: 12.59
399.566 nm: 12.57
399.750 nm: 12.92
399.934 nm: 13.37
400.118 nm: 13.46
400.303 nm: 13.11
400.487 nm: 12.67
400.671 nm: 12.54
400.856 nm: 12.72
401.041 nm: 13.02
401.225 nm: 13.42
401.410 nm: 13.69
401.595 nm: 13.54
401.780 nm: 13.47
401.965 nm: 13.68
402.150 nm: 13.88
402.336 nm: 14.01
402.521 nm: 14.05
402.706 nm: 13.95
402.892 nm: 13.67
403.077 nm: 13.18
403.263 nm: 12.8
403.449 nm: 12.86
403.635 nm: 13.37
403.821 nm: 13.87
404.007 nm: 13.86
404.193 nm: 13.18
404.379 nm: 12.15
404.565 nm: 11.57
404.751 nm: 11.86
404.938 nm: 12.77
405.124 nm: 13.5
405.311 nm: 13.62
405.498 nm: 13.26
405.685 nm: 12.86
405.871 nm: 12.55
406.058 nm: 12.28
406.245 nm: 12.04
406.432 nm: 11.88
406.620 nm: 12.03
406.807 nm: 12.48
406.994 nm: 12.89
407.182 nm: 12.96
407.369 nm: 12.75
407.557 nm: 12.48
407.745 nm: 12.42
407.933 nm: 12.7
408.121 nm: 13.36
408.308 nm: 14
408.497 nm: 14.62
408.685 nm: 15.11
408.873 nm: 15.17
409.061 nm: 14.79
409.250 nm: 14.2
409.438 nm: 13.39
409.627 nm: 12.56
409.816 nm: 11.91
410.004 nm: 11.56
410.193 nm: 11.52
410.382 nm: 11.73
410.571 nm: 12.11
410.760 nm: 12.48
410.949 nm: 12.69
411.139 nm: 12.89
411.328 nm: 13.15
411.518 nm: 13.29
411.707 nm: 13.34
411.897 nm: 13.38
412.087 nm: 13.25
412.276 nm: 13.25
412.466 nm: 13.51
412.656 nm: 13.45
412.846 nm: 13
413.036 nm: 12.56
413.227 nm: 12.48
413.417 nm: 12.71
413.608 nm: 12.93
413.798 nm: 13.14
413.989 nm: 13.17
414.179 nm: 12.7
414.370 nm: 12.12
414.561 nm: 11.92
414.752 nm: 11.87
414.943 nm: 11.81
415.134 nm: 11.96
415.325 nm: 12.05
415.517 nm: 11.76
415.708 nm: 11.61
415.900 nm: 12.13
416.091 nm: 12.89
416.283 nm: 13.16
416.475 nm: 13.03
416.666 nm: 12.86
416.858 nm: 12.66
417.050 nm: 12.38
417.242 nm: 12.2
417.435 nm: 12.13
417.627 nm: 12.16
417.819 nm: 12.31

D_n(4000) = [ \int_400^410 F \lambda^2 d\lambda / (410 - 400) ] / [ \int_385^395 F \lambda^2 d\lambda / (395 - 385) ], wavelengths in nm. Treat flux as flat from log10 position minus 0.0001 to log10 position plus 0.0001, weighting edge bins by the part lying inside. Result 2.0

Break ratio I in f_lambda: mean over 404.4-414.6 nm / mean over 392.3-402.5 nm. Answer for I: 1.4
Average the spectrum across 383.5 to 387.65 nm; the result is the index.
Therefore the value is 5.9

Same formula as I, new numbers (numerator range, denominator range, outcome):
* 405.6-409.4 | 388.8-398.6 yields 1.70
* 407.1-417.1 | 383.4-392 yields 1.77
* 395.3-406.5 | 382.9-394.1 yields 1.68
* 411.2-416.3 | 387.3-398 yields 1.71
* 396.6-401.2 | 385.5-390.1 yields 1.49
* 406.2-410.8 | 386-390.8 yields 1.72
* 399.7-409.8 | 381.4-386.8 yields 2.41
